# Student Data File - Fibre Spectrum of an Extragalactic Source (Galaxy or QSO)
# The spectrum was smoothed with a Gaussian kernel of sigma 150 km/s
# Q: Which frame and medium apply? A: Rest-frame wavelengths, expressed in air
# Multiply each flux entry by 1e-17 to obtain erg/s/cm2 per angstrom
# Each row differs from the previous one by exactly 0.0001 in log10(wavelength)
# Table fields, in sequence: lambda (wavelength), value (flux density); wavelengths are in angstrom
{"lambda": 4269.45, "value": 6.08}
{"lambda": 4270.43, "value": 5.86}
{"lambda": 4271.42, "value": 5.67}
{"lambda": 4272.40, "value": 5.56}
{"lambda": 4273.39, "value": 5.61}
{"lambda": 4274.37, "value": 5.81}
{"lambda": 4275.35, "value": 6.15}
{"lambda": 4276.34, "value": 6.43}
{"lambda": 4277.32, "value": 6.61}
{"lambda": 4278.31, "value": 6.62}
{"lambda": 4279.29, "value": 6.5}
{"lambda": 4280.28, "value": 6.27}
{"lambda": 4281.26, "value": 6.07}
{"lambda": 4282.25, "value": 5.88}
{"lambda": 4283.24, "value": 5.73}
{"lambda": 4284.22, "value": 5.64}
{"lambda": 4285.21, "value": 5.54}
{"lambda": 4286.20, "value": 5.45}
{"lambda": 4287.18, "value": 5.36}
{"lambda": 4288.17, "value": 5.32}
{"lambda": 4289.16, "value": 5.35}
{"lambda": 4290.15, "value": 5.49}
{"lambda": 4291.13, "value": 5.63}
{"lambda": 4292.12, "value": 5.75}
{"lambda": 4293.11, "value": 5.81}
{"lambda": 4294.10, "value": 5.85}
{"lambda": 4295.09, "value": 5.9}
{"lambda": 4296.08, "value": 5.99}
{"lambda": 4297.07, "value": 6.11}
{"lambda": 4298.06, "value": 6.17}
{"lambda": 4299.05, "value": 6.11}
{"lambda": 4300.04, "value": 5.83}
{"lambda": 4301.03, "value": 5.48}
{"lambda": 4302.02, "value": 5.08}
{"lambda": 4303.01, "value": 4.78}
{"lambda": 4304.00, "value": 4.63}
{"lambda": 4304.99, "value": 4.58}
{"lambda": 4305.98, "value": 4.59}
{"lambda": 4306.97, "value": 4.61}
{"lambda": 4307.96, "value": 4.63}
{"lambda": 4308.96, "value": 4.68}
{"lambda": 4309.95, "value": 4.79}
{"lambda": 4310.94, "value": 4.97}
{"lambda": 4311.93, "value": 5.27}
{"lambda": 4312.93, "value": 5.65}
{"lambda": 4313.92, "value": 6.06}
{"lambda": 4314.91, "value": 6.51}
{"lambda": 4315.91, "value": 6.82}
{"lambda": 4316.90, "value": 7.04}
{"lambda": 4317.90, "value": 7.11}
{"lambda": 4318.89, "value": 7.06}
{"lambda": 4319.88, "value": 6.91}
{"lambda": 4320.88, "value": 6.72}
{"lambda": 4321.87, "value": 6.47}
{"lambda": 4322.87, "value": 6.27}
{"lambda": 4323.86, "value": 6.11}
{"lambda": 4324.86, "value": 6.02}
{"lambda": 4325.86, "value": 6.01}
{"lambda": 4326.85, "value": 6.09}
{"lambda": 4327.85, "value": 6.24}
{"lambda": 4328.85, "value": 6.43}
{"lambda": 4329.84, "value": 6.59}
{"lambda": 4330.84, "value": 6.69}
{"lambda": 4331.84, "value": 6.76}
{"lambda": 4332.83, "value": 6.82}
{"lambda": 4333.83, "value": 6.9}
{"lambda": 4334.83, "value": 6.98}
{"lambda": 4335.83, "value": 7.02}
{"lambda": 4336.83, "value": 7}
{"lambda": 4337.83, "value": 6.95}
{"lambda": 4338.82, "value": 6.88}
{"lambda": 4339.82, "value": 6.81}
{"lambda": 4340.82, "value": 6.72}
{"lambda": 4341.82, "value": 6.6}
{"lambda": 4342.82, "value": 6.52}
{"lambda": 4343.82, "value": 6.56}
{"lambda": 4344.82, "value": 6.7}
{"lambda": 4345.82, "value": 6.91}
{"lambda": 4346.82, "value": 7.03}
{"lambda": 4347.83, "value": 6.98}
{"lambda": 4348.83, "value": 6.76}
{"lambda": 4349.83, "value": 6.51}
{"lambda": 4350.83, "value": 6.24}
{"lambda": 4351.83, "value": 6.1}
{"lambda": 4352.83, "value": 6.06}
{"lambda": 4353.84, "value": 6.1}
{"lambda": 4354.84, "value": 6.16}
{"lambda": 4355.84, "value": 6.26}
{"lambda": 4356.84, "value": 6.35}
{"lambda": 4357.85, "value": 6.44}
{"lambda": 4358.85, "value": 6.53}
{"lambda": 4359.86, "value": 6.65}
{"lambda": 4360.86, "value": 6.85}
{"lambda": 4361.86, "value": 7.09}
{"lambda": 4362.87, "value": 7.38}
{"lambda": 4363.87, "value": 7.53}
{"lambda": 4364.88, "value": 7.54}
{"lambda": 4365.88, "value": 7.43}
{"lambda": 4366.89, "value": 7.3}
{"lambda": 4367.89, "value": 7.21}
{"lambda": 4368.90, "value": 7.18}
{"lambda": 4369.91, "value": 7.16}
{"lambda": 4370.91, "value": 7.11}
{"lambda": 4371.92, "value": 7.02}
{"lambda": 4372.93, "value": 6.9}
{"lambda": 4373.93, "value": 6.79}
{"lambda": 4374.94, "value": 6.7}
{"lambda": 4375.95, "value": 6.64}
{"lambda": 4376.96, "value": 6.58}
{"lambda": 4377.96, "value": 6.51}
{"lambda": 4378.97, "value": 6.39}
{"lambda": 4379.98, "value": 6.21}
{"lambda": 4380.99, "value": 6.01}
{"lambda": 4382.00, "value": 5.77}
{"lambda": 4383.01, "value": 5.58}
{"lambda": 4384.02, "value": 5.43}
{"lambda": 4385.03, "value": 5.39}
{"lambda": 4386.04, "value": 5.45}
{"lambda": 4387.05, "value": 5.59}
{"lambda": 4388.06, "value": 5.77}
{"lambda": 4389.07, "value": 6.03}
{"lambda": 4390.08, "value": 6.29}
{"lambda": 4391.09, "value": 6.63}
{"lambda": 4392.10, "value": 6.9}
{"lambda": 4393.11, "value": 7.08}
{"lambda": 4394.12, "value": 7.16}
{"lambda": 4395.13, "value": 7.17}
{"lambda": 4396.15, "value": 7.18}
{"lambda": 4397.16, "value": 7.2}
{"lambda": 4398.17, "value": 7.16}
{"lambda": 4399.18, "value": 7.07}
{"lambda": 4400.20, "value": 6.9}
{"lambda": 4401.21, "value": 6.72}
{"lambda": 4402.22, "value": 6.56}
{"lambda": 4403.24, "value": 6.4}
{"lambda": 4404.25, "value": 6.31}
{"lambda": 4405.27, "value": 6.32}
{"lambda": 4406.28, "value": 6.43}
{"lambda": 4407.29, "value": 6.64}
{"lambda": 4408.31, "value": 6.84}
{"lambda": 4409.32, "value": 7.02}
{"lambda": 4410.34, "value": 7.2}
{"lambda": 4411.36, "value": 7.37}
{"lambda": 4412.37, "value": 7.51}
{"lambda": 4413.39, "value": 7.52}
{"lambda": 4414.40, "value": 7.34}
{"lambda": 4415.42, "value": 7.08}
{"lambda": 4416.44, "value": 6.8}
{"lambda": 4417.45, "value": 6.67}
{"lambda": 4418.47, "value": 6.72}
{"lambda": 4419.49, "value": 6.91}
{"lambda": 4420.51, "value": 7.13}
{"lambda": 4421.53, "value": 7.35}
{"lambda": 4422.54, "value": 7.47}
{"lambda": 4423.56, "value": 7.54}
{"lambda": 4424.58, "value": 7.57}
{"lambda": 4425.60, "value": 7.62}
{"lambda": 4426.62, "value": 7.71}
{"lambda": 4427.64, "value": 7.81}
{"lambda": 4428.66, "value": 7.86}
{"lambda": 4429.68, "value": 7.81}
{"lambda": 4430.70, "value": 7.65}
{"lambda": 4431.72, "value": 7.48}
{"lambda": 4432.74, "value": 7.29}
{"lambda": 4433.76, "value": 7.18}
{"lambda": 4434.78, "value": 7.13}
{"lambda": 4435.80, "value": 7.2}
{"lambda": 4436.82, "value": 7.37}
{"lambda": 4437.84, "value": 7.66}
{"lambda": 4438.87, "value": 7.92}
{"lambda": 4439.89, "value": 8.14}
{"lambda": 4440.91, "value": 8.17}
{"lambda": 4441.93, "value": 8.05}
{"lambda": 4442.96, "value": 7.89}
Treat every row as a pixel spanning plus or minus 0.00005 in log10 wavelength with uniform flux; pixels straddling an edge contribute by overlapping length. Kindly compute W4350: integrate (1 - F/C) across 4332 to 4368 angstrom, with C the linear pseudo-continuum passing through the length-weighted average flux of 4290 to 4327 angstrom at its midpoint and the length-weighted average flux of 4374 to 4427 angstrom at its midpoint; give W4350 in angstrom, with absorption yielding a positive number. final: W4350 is -3.28 angstrom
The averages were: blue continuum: 5.78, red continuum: 6.72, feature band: 6.77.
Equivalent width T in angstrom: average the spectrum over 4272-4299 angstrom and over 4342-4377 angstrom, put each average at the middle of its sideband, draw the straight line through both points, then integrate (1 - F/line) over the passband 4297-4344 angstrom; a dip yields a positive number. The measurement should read 1.5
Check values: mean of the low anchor 5.88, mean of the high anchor 6.78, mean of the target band 6.12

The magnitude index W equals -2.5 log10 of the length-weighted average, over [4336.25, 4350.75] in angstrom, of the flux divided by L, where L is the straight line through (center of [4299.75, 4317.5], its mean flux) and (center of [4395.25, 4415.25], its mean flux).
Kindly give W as -0.15 mag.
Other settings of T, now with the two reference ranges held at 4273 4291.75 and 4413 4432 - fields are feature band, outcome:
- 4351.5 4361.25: 0.5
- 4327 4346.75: -0.9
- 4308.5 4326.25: 0.3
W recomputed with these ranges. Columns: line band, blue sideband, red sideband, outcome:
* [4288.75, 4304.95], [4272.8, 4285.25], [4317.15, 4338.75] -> 0.126 mag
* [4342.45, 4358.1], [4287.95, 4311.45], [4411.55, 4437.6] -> -0.056 mag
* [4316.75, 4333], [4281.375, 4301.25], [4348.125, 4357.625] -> -0.085 mag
